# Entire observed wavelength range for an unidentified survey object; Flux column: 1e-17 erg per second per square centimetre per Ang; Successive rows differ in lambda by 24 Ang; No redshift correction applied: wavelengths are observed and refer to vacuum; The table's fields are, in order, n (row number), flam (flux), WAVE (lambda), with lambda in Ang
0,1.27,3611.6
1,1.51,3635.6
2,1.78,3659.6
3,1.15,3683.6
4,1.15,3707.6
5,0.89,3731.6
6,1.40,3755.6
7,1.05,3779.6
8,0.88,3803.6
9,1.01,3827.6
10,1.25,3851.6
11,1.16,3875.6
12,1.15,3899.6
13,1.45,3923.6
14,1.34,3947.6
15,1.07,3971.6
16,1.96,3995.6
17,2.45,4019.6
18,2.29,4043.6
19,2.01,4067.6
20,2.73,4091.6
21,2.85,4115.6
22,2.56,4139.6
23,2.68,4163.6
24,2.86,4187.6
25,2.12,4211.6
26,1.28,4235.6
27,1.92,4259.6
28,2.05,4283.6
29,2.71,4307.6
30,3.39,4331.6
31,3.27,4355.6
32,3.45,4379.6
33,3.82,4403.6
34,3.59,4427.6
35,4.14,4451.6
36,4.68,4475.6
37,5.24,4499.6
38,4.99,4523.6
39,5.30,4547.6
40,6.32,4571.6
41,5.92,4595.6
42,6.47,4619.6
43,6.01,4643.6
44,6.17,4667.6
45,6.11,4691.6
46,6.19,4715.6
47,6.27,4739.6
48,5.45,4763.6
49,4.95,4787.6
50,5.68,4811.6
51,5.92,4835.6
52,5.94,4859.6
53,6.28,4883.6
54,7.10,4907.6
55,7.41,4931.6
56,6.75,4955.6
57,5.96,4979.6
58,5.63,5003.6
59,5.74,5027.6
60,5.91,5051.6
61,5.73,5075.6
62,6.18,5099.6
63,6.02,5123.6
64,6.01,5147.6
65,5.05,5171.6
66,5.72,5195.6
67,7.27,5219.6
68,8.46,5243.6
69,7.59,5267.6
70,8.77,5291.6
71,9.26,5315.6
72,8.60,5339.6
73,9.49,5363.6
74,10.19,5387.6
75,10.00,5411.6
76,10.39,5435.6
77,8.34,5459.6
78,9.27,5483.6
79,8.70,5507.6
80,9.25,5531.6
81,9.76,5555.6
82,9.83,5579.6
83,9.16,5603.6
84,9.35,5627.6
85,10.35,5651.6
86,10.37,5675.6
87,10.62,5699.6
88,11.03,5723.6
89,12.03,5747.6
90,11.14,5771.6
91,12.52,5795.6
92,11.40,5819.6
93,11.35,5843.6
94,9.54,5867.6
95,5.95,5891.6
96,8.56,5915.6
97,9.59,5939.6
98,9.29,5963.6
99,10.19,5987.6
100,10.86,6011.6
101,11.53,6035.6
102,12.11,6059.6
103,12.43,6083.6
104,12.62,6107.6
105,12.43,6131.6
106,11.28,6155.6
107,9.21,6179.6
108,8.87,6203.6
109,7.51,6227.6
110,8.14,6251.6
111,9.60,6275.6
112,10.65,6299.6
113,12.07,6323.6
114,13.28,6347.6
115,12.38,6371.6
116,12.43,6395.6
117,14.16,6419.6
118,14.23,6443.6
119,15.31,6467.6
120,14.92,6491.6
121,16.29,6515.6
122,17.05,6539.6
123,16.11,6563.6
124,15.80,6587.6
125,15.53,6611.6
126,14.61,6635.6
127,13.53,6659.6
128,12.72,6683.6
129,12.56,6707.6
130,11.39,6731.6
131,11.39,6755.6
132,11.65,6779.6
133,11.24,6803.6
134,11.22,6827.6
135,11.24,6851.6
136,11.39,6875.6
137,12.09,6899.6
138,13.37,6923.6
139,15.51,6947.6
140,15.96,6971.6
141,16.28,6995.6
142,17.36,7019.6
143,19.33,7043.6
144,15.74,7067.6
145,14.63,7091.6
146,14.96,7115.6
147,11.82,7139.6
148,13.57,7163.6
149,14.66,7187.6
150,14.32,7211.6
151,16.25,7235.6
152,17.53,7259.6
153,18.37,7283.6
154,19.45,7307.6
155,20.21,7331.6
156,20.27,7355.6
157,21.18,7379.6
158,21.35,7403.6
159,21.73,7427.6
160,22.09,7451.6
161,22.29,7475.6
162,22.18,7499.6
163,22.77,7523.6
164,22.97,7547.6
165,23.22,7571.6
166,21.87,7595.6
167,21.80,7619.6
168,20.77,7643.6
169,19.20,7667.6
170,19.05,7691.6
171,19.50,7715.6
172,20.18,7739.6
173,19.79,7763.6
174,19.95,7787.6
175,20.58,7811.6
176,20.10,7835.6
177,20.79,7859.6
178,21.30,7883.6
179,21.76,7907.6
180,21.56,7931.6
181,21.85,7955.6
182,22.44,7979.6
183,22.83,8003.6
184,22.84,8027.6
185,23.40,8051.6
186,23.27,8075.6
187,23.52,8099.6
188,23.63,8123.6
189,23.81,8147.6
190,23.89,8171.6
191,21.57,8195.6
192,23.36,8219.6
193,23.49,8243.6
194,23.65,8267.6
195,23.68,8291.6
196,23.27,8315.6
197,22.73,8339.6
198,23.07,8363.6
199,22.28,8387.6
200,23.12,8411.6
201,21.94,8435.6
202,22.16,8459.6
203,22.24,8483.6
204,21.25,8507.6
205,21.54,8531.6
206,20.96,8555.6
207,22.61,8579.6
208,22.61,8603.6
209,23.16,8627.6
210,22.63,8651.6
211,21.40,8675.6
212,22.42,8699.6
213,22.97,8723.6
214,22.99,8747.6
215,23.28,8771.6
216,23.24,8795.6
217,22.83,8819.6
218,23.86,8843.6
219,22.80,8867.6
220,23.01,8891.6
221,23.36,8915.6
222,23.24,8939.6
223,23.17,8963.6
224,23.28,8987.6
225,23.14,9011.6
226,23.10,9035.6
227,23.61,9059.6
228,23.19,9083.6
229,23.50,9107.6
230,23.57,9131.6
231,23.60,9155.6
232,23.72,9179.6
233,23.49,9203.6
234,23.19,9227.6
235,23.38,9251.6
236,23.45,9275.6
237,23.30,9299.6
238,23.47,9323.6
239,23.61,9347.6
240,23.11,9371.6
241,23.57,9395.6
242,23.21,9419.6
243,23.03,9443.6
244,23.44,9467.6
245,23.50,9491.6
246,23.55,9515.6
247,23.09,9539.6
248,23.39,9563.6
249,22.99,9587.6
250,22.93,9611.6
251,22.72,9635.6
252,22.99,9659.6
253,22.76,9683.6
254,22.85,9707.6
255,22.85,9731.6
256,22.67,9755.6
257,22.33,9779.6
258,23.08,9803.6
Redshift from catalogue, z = 0.00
